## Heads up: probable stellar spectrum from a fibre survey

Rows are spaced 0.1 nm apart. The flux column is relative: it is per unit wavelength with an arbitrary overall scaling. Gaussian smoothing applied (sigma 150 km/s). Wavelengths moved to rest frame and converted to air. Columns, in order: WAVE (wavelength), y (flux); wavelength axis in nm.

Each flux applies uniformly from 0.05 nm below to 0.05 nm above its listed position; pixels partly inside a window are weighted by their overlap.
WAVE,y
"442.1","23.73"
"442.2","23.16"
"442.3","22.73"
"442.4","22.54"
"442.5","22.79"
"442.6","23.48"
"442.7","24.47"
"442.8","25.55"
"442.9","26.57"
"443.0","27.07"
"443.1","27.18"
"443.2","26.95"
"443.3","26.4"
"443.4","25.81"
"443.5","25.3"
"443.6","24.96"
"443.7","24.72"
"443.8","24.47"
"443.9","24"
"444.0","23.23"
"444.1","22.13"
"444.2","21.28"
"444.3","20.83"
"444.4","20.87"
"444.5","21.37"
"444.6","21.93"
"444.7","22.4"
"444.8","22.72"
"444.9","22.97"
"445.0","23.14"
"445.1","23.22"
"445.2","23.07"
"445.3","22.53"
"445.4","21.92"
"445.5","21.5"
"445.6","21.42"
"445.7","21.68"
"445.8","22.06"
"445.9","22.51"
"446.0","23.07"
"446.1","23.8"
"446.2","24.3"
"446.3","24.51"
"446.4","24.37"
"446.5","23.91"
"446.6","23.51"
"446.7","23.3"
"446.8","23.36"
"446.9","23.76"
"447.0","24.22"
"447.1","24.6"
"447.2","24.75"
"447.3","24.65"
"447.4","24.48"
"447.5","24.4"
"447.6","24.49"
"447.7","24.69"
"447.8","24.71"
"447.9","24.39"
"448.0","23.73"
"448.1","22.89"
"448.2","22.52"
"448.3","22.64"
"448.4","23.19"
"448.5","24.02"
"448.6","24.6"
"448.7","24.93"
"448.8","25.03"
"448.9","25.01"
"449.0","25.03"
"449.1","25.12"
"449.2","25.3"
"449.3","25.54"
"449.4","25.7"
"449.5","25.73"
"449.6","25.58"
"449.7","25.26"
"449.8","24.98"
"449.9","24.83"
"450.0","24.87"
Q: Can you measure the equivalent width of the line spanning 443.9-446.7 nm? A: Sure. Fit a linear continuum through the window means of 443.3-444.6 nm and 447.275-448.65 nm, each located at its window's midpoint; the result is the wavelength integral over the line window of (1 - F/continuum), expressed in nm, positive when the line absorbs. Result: 0.11 nm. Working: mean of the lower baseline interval 23.3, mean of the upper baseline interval 23.9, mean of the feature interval 22.6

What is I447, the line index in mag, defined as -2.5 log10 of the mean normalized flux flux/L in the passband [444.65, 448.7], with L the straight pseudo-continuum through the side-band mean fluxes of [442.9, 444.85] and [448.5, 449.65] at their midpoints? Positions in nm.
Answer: 0.05 mag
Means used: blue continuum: 23.9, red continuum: 25.2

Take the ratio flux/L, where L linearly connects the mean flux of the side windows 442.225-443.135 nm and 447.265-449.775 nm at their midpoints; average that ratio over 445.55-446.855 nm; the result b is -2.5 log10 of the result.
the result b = 0.06 mag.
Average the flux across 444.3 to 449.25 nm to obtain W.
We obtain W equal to 23.5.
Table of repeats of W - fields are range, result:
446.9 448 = 24.5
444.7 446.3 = 22.7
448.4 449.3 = 24.8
